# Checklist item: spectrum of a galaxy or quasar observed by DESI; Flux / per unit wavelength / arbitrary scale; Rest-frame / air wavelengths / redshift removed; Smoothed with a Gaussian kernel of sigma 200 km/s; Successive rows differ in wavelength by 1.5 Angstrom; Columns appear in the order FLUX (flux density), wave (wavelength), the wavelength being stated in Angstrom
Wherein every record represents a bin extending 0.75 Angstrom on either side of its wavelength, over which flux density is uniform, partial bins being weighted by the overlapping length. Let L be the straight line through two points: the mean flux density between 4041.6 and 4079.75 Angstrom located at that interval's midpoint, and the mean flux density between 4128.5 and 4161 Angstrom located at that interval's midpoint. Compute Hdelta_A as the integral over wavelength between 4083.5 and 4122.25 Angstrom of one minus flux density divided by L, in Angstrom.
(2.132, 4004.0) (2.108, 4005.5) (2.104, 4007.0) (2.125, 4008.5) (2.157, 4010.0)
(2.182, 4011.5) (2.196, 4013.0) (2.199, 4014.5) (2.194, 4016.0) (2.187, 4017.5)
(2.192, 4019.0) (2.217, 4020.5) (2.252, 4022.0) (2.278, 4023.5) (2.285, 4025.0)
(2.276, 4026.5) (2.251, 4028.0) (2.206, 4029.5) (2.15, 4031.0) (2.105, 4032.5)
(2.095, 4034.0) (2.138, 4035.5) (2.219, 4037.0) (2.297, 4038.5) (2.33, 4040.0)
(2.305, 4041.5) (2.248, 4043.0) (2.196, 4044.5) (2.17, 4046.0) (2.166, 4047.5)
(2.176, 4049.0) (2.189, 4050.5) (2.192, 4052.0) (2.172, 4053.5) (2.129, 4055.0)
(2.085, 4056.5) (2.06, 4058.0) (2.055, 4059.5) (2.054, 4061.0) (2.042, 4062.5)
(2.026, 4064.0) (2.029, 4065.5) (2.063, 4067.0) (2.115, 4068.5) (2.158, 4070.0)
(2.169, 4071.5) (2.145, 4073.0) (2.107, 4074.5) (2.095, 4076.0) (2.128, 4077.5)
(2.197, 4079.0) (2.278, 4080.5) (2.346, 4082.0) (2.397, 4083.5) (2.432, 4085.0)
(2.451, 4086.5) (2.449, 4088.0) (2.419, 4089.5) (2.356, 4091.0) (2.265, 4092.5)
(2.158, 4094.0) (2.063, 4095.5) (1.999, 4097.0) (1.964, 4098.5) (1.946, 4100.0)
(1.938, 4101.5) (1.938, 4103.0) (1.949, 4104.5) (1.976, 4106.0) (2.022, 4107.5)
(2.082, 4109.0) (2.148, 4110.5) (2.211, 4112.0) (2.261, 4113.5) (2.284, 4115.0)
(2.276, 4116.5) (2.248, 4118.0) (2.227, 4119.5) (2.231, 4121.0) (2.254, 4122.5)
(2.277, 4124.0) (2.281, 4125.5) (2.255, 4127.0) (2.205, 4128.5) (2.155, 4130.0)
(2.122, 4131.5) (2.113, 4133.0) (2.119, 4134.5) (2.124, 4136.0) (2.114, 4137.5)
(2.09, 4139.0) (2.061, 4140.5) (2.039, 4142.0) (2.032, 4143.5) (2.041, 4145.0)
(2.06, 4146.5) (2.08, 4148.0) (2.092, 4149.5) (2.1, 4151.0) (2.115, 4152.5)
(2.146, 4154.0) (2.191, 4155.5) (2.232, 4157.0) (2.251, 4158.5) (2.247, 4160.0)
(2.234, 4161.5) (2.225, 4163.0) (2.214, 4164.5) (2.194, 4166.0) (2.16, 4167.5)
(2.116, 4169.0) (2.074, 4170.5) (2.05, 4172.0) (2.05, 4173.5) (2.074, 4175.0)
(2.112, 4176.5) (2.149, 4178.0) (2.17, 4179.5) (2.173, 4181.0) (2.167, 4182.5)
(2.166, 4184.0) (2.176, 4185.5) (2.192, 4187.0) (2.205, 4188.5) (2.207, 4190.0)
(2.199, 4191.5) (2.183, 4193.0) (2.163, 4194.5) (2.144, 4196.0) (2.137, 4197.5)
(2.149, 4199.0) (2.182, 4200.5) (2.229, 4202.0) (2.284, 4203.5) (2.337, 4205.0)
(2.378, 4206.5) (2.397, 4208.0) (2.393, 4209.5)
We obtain -0.9 Angstrom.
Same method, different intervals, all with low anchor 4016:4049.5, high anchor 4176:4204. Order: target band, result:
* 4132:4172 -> 1.0 Angstrom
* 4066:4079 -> 0.5 Angstrom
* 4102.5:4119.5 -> 0.5 Angstrom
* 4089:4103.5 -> 0.6 Angstrom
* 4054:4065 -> 0.7 Angstrom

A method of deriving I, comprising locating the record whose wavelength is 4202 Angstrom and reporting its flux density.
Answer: 2.229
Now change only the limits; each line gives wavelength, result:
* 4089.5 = 2.419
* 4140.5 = 2.061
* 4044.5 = 2.196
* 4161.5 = 2.234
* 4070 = 2.158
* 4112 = 2.211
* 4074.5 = 2.107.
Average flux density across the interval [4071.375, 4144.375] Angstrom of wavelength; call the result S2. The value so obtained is 2.17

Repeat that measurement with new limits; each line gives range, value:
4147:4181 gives 2.15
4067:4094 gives 2.26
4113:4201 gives 2.16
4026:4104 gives 2.17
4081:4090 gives 2.41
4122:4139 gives 2.18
